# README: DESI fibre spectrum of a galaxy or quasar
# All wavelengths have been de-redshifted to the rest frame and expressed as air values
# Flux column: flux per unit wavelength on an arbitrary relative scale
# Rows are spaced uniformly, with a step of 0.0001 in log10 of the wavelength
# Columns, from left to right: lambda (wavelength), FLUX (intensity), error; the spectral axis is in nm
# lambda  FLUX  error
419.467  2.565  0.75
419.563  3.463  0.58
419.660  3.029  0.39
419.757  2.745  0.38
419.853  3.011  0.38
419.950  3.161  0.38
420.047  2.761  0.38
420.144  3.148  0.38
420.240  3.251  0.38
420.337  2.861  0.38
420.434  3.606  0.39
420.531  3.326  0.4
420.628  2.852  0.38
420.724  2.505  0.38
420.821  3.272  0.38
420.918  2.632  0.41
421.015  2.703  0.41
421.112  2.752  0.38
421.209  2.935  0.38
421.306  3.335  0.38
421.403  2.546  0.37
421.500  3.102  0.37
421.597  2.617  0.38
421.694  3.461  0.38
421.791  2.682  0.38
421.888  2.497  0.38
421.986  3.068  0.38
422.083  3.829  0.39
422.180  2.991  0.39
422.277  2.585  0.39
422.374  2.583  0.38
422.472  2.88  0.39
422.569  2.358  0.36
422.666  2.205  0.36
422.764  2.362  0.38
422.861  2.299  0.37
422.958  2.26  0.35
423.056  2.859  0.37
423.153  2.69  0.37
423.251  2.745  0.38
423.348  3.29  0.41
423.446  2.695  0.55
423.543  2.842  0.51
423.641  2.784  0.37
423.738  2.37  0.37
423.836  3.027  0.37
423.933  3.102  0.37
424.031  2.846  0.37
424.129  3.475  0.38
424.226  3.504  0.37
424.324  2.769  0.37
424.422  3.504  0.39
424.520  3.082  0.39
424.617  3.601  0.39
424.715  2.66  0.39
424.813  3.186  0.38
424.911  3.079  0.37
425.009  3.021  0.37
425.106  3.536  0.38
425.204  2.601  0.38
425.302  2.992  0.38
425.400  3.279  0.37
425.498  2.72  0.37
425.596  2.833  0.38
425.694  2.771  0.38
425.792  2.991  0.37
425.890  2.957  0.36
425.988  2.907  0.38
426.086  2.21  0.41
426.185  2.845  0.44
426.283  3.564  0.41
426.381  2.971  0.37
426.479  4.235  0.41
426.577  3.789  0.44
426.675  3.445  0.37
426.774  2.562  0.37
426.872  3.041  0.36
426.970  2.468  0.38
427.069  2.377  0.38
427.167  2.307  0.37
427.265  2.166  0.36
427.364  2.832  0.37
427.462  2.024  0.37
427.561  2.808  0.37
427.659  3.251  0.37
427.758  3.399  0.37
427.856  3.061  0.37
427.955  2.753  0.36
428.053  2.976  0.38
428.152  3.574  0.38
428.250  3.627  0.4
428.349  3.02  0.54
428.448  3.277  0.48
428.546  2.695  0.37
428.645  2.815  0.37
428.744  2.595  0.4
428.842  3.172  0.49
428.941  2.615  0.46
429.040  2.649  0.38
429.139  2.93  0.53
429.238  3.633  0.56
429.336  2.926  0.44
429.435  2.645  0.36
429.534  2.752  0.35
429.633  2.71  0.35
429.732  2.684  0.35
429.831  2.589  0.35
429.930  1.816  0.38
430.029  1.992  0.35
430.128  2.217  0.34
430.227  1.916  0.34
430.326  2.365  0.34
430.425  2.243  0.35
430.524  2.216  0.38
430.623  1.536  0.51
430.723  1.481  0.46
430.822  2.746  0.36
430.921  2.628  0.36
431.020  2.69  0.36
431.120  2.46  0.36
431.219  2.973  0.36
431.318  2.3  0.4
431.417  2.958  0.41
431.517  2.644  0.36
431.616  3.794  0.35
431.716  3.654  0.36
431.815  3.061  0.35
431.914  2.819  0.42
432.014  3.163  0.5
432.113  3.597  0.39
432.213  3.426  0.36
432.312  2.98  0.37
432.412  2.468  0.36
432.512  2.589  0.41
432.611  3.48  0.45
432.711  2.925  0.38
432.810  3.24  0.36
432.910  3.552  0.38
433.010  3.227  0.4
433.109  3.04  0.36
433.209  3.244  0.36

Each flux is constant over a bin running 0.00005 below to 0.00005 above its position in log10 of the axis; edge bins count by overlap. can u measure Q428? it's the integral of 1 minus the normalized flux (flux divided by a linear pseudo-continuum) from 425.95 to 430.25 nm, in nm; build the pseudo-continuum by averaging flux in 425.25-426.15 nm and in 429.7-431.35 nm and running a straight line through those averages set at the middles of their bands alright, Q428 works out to -0.46 nm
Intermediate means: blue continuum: 2.85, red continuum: 2.28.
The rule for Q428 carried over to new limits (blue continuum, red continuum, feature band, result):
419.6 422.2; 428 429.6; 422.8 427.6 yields 0.120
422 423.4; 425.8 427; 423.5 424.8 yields -0.083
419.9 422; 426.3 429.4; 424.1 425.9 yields -0.070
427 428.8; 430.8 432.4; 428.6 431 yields 0.350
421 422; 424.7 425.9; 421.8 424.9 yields 0.064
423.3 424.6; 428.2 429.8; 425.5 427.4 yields 0.047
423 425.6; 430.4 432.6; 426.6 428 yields 0.065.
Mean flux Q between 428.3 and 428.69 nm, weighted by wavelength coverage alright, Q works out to 2.95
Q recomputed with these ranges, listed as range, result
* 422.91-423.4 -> 2.76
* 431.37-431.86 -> 3.22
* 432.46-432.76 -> 2.99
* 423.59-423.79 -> 2.58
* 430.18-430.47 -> 2.18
